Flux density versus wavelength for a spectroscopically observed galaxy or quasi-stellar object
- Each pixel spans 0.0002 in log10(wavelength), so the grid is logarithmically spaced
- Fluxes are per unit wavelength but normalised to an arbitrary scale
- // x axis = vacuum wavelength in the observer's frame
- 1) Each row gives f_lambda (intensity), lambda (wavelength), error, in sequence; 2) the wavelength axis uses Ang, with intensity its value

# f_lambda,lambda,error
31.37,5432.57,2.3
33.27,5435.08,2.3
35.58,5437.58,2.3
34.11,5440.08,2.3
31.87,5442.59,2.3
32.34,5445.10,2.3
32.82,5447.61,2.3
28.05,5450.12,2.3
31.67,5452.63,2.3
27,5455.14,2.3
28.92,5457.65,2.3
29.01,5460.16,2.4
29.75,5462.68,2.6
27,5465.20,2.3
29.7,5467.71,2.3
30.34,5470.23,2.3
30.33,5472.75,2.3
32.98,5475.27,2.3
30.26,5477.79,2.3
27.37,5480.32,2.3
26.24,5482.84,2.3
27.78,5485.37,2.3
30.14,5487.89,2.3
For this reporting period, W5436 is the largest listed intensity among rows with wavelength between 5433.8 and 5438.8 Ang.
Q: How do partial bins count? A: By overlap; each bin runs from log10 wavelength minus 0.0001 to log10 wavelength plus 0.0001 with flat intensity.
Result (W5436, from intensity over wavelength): 35.58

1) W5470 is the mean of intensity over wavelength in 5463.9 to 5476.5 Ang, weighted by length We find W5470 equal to 30.1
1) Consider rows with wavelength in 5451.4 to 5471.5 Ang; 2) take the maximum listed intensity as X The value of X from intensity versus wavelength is 31.67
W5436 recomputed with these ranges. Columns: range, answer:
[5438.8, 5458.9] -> 34.11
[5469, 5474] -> 30.34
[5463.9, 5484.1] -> 32.98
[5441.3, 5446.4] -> 32.34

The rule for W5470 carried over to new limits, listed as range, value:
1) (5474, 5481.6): 30.2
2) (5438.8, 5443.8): 33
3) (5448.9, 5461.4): 29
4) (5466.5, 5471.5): 30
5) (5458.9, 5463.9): 29.4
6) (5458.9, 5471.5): 29.2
